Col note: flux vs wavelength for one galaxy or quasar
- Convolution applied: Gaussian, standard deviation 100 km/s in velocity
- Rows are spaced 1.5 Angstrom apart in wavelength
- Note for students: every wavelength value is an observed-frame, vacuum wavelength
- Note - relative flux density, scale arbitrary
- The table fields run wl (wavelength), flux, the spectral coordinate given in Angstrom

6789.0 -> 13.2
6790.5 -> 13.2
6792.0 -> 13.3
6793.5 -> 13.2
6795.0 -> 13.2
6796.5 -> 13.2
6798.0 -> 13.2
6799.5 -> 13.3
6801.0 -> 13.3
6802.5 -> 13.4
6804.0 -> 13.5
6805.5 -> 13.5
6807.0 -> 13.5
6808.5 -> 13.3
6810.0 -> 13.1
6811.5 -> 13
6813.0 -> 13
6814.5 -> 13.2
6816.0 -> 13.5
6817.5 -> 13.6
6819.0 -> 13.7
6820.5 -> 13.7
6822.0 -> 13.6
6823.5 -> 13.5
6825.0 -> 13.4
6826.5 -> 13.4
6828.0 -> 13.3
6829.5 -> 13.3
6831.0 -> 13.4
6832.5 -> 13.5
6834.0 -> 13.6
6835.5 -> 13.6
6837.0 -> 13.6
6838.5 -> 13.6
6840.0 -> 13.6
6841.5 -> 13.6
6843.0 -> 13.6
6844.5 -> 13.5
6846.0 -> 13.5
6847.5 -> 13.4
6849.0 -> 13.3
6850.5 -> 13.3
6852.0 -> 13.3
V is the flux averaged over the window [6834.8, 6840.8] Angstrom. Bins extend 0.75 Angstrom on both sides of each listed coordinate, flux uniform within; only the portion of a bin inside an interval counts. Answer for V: 13.6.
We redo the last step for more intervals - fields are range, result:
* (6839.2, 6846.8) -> 13.6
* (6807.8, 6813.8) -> 13.1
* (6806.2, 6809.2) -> 13.4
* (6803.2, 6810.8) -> 13.4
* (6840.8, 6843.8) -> 13.6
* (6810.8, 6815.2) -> 13.1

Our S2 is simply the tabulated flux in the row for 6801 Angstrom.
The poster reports 13.3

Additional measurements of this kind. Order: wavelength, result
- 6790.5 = 13.2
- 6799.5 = 13.3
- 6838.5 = 13.6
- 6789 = 13.2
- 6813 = 13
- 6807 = 13.5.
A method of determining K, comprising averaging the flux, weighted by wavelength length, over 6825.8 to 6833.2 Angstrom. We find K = 13.4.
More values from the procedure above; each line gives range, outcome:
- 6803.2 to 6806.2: 13.5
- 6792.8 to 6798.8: 13.2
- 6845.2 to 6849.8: 13.4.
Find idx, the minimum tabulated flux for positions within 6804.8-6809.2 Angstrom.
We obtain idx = 13.3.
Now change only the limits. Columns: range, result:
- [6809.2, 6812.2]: 13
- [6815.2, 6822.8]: 13.5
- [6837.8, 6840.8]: 13.6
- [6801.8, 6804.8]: 13.4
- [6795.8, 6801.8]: 13.2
